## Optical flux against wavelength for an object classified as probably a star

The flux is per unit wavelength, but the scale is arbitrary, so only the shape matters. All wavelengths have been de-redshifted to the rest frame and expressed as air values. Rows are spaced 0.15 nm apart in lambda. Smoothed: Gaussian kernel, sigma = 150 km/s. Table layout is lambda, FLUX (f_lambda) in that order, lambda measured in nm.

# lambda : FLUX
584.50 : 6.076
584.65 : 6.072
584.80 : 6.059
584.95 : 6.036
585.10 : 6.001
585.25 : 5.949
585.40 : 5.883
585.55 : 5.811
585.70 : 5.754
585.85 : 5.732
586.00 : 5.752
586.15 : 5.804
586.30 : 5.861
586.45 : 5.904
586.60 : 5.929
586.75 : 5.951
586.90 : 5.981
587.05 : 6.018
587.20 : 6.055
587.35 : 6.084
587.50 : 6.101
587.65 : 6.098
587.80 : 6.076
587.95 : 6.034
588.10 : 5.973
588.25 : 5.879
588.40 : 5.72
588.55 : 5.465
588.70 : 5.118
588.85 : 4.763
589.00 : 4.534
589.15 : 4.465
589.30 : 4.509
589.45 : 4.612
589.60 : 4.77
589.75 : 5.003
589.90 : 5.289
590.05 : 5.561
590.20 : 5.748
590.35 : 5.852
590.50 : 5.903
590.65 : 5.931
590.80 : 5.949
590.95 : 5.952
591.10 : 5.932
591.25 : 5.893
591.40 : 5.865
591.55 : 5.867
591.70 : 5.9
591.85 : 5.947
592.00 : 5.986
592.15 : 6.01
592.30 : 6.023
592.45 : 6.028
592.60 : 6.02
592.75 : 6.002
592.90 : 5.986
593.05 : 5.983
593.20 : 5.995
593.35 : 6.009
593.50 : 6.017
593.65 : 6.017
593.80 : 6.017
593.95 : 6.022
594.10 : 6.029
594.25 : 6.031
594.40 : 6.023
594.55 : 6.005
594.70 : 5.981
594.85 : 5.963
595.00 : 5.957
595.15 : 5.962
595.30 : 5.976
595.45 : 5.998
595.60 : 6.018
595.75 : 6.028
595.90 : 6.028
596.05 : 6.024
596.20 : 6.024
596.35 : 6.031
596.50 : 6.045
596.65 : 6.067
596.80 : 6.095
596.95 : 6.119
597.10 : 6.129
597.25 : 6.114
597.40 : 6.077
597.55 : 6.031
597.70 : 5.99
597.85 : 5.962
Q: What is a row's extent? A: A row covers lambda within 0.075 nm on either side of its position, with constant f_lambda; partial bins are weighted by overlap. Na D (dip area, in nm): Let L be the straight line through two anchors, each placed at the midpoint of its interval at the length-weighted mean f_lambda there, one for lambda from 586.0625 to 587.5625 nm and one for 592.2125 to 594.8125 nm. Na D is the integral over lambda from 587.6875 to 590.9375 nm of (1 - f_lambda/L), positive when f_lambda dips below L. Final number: 0.31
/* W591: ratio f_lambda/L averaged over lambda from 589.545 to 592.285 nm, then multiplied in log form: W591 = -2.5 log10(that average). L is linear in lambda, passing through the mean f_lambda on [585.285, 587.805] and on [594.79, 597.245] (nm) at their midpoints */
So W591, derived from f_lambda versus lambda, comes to 0.041 mag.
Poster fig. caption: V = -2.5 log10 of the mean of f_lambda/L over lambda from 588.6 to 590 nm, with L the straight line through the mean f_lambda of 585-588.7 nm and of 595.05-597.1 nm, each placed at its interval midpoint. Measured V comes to 0.23 mag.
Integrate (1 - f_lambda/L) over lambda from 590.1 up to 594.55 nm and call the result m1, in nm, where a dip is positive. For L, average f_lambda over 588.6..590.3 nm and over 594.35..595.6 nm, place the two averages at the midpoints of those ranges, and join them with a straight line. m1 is -0.38 nm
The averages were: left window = 4.96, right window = 5.98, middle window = 5.96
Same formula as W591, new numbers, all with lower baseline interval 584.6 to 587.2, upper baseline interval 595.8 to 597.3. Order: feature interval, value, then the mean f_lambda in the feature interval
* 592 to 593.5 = 0.00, 6.01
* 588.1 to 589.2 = 0.15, 5.21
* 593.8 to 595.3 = 0.01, 6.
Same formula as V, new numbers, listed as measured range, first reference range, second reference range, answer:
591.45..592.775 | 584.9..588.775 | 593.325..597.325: 0.00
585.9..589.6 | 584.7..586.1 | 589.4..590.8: 0.02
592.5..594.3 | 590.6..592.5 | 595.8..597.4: 0.00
